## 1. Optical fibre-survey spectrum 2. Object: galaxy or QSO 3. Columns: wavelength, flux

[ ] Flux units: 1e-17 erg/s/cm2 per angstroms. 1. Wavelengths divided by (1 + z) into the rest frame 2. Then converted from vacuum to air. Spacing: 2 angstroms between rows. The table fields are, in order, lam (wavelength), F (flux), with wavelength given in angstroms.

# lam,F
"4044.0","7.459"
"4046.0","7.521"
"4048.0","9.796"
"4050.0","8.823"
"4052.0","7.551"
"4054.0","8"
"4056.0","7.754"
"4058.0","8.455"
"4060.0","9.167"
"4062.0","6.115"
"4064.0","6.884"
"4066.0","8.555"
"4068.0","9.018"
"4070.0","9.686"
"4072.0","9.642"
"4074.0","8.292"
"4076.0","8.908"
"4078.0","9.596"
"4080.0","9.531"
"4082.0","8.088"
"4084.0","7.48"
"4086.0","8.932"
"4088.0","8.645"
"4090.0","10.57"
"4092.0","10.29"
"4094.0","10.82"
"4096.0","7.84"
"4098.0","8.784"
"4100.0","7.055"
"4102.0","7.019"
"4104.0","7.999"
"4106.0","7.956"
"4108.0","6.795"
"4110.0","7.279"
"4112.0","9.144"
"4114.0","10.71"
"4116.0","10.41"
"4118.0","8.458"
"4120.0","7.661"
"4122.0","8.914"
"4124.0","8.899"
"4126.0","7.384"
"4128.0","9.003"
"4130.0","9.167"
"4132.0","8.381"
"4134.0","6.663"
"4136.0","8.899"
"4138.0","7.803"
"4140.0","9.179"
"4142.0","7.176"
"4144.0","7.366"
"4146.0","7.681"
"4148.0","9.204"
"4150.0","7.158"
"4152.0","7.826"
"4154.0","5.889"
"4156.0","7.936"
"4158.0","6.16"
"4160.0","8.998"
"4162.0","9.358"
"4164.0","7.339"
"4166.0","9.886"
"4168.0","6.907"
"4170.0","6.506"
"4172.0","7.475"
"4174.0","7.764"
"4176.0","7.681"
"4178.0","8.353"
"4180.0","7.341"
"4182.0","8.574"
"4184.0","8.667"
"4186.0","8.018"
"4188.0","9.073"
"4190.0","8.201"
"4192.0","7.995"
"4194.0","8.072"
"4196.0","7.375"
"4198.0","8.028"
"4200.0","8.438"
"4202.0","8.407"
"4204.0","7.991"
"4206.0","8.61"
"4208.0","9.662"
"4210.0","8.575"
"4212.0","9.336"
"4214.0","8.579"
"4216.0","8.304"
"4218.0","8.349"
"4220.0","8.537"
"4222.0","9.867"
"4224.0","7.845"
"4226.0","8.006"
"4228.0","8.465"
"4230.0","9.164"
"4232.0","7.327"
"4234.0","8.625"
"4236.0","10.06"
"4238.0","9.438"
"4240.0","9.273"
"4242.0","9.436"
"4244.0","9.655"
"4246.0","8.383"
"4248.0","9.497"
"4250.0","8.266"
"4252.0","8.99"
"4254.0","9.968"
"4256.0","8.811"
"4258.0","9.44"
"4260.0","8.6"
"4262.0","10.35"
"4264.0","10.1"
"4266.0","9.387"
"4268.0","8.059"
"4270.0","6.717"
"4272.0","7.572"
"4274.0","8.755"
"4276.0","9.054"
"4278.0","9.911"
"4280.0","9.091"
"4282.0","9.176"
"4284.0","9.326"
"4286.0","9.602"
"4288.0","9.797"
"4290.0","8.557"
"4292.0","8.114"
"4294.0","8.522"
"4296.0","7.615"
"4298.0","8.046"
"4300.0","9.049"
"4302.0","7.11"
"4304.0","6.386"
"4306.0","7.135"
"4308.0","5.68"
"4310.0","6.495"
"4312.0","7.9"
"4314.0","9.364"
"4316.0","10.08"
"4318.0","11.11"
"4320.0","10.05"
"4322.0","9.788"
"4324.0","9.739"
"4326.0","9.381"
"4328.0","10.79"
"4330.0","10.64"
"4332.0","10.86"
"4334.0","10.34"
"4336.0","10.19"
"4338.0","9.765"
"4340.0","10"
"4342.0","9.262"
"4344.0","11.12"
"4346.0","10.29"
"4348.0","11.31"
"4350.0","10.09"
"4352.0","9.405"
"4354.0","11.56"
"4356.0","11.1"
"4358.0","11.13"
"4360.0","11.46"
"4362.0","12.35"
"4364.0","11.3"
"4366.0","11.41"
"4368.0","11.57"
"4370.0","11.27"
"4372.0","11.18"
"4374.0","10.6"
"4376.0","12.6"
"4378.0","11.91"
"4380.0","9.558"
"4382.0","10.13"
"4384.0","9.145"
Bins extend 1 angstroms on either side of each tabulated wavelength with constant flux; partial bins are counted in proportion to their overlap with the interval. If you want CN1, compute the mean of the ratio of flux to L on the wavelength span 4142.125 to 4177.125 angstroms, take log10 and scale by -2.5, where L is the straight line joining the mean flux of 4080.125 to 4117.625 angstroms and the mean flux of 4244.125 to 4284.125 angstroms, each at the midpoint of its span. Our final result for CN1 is 0.14 mag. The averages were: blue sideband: 8.67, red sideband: 8.98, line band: 7.7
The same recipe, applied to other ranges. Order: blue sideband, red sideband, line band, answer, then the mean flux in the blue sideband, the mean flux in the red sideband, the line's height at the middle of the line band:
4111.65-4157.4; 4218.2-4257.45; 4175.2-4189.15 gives 0.04 mag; 8.27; 8.92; 8.57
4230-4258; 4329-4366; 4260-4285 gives 0.07 mag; 9.07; 10.7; 9.52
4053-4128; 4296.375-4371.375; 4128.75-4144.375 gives 0.09 mag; 8.57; 9.84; 8.81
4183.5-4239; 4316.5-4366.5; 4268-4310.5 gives 0.19 mag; 8.54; 10.6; 9.75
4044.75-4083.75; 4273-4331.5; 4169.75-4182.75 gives 0.12 mag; 8.47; 8.85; 8.65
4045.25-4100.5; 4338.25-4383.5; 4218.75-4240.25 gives 0.13 mag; 8.65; 10.9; 9.87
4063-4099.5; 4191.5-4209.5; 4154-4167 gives 0.06 mag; 8.95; 8.3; 8.52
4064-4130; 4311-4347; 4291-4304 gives 0.23 mag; 8.71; 10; 9.86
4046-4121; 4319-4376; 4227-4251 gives 0.10 mag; 8.57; 10.7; 9.81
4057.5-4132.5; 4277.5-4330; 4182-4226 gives 0.03 mag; 8.62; 8.79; 8.71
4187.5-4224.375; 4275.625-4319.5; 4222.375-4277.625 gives -0.05 mag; 8.49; 8.52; 8.5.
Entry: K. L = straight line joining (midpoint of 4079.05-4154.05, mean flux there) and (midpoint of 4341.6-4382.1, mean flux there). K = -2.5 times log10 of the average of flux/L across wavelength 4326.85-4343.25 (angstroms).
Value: 0.05 mag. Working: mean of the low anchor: 8.4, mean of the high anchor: 11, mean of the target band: 10.2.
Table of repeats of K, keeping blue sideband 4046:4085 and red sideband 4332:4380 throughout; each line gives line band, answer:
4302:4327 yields 0.231 mag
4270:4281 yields 0.178 mag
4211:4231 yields 0.132 mag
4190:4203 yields 0.185 mag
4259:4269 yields 0.092 mag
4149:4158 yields 0.284 mag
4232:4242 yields 0.085 mag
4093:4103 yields 0.055 mag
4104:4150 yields 0.081 mag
